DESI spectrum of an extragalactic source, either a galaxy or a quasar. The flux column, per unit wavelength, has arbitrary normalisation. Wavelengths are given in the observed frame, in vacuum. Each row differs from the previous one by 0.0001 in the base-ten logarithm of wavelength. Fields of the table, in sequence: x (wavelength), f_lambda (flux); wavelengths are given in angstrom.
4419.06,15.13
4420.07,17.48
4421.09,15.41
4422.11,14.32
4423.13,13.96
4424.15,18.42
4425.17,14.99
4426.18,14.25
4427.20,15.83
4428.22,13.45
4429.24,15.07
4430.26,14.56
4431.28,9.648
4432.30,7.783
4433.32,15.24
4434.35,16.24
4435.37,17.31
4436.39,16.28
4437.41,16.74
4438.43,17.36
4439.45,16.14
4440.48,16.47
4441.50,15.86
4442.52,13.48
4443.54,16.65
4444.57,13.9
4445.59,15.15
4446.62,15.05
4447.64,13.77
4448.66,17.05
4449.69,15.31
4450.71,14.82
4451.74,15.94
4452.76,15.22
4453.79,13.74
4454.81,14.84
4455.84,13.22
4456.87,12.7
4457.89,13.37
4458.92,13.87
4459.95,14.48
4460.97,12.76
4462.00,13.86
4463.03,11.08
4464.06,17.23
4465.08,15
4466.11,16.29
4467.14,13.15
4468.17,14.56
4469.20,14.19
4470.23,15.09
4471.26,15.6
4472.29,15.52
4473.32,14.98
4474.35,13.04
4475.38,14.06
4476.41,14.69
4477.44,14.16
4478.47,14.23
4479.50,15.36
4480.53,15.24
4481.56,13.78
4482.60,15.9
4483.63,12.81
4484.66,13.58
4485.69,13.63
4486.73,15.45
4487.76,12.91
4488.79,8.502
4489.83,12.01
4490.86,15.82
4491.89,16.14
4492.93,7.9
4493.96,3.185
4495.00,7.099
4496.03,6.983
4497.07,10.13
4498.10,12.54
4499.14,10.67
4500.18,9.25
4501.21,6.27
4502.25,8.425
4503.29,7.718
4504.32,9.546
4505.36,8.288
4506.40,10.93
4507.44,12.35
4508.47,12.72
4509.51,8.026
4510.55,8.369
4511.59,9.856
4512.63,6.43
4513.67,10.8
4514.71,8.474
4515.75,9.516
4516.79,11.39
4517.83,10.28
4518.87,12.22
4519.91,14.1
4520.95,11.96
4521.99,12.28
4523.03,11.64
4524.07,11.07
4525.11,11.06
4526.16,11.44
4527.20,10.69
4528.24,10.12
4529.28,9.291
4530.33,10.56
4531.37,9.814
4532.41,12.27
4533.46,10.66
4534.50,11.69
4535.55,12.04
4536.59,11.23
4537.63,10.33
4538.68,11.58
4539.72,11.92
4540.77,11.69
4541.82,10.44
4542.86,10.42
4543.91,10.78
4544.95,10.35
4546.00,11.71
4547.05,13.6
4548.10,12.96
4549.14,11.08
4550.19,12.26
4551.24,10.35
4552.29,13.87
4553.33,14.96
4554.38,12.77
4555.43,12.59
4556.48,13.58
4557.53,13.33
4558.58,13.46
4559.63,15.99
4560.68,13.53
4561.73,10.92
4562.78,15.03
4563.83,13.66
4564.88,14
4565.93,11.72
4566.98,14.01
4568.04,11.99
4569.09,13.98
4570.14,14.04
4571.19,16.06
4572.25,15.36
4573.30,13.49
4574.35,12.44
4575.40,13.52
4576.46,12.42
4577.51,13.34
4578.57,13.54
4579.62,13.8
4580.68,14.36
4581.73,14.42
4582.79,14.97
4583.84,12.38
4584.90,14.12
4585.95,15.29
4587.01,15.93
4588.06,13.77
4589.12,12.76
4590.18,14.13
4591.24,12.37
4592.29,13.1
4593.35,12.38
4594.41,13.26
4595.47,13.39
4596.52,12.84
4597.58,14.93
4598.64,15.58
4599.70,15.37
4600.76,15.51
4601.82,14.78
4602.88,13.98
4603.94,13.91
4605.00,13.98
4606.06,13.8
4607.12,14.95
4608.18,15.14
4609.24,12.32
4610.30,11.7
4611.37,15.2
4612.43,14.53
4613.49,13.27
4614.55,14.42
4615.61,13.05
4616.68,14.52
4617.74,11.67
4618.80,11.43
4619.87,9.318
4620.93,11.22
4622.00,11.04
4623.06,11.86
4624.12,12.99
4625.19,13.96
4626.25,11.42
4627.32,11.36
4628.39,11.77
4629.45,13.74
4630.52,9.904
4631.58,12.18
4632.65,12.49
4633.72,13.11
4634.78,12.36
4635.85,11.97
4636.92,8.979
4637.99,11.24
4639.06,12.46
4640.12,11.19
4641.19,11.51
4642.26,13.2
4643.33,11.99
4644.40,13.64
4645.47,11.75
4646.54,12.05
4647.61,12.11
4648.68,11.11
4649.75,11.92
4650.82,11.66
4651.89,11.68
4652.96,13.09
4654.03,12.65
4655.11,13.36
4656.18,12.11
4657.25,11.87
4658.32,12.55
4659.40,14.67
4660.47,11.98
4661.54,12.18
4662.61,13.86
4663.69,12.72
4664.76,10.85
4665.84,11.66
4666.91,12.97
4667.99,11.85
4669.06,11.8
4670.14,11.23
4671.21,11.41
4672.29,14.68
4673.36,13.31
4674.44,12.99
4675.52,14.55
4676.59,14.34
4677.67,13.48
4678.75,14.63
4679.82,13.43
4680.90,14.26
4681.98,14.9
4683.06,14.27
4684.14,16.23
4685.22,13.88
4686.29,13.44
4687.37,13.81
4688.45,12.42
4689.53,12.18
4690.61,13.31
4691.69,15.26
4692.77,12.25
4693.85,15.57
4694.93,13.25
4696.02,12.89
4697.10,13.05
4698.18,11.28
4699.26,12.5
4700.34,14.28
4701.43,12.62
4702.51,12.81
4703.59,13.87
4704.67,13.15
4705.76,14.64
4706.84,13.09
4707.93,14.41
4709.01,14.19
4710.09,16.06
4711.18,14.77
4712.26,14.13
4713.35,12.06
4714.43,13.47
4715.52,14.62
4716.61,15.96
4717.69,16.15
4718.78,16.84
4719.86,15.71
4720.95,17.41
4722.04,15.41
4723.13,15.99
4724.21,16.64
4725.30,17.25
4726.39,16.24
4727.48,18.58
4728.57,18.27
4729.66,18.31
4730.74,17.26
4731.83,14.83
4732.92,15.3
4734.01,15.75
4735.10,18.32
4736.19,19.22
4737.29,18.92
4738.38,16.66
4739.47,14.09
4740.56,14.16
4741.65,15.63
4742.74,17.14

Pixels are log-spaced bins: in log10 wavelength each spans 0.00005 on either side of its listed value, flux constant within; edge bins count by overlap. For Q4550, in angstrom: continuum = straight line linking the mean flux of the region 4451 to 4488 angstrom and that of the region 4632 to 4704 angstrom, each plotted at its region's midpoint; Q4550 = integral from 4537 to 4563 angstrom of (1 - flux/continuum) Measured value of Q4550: 2.6 angstrom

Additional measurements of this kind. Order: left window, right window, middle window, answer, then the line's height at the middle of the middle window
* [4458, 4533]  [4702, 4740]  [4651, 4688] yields 4.32 angstrom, 14.8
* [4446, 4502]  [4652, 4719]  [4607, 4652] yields 3.75 angstrom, 13.4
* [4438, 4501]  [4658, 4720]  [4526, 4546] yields 3.99 angstrom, 13.6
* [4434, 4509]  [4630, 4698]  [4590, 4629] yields -0.93 angstrom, 12.9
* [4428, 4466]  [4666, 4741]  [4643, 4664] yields 3.09 angstrom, 14.6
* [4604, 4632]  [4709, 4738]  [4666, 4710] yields 4.65 angstrom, 15.1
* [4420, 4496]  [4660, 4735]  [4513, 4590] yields 9.40 angstrom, 14.2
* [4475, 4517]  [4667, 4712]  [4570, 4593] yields -3.20 angstrom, 12.2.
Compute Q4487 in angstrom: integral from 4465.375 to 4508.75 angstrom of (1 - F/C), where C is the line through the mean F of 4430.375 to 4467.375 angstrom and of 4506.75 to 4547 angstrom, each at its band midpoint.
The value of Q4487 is 2.1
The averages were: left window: 14.6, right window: 10.9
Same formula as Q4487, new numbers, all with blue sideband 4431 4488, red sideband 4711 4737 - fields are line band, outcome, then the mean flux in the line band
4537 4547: 2.6 angstrom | 11.1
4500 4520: 7.0 angstrom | 9.66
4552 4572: 2.0 angstrom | 13.7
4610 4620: 1.6 angstrom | 13.1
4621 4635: 3.1 angstrom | 12.1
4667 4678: 2.0 angstrom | 13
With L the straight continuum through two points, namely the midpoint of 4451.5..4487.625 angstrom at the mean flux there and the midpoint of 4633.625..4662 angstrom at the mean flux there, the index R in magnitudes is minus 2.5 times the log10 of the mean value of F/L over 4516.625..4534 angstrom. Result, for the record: 0.21 mag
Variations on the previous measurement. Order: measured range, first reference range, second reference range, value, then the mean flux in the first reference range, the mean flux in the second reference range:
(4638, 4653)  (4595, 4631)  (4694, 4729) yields 0.141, 13.2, 14.7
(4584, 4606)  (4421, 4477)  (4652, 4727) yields 0.008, 14.7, 13.8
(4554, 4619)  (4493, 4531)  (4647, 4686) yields -0.210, 9.86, 13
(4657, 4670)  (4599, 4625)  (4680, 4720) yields 0.110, 13.4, 14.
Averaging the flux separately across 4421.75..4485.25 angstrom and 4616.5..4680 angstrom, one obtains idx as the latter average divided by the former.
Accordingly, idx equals 0.84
